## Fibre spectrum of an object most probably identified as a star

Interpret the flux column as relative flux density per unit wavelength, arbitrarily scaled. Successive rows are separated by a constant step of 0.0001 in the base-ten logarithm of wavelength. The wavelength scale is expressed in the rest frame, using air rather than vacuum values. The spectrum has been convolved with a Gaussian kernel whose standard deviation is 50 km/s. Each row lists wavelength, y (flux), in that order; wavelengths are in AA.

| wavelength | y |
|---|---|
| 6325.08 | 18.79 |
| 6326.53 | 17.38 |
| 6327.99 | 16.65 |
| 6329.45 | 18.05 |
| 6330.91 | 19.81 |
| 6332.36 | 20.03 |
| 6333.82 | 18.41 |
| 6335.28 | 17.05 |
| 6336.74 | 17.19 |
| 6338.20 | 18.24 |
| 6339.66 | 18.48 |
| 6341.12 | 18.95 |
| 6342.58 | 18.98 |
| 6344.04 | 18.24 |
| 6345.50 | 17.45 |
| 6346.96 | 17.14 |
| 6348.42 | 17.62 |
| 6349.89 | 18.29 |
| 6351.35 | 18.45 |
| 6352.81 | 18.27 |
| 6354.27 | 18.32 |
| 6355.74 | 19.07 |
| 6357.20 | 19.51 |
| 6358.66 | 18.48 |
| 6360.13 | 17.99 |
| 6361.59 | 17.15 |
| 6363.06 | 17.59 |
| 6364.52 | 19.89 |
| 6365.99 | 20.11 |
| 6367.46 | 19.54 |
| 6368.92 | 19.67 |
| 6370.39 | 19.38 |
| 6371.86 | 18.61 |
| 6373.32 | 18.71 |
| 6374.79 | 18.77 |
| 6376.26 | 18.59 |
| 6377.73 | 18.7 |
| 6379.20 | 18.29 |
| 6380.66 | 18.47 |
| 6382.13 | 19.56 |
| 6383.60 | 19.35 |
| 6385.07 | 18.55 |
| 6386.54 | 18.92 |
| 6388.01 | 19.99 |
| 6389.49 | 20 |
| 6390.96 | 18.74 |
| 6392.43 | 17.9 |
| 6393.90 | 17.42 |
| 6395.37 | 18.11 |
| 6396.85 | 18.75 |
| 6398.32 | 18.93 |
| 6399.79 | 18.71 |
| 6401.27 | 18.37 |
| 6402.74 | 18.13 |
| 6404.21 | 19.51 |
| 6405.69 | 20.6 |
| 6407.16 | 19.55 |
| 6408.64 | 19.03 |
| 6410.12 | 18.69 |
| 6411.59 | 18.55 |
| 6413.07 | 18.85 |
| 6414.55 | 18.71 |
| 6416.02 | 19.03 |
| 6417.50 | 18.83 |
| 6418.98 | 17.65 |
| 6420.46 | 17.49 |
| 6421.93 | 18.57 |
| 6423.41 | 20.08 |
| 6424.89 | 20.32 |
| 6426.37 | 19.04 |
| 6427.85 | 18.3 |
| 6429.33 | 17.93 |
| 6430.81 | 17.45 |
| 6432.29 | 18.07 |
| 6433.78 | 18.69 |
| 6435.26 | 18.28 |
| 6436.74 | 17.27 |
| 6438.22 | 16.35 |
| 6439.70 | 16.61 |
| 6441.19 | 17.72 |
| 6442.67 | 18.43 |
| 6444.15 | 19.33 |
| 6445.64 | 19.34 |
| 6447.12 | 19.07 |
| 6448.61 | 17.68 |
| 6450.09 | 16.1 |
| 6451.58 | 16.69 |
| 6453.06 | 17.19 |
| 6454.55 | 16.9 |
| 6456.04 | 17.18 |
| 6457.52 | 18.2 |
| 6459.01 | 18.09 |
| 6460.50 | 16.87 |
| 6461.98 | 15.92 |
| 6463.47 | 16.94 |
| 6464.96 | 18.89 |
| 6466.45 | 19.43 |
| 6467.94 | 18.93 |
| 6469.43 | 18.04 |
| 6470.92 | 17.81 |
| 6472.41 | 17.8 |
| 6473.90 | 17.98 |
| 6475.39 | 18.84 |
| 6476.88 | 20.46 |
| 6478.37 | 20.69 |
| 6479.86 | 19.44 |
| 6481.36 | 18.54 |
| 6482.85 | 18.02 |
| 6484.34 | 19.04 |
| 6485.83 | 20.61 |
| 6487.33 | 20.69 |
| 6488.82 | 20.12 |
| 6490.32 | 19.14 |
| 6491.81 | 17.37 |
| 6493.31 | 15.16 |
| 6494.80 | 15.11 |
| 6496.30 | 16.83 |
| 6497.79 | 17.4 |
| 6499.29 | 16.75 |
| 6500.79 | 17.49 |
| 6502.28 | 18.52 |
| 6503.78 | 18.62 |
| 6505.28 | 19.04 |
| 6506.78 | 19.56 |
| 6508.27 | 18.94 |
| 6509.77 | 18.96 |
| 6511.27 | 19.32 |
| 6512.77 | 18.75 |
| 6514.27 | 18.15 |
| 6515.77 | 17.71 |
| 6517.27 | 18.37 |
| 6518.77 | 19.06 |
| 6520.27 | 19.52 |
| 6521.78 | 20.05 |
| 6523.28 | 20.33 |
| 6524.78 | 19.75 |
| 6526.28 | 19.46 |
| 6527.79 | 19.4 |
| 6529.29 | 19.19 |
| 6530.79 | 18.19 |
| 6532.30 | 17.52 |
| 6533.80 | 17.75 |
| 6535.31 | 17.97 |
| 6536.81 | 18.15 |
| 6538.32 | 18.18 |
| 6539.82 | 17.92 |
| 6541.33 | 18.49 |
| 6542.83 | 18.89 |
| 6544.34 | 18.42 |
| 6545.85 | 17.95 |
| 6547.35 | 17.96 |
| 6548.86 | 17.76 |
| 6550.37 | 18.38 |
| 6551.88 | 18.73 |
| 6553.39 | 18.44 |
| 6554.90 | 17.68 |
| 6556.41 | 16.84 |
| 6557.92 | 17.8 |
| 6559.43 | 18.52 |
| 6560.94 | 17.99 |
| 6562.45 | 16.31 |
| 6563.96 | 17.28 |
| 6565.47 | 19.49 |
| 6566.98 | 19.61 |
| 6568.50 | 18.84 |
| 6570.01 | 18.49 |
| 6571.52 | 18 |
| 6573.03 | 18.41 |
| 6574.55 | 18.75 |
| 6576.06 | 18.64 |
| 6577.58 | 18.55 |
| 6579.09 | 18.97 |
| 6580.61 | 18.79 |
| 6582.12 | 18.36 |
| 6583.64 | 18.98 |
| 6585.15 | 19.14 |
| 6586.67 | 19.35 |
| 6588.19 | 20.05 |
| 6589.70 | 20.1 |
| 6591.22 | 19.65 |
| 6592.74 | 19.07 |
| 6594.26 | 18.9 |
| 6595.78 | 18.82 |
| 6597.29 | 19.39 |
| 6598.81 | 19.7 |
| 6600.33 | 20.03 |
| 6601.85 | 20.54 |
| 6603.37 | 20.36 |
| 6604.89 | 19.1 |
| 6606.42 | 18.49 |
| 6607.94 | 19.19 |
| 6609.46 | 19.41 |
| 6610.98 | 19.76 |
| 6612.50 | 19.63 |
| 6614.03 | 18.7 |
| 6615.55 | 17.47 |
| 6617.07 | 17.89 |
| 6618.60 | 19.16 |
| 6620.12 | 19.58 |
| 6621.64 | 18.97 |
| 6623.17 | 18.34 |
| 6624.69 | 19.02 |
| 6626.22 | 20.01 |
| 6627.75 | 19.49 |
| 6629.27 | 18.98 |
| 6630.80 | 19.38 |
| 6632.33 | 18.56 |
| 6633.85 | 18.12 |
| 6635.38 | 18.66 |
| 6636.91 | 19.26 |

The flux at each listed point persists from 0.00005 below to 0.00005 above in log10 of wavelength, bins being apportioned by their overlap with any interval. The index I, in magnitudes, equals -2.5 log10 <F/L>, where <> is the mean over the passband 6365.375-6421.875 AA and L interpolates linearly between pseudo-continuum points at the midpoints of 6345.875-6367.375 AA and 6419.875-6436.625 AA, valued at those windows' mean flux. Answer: -0.02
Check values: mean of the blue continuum 18.4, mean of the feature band 18.9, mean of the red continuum 18.5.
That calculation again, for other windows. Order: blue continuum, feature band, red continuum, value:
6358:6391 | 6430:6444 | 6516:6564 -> 0.06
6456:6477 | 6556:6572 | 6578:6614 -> 0.05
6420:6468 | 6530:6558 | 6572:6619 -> 0.04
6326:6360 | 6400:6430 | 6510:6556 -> -0.03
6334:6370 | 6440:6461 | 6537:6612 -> 0.05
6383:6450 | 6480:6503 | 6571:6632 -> 0.04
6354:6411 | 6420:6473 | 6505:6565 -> 0.04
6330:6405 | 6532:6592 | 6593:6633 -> 0.04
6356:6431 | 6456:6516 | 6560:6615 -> 0.03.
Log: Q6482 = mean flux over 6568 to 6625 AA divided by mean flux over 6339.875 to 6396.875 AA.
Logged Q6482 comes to 1.02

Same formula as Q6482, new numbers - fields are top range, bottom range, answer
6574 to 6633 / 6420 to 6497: 1.05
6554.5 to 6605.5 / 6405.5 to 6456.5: 1.03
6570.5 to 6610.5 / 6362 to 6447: 1.03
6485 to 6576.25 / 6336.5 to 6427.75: 0.98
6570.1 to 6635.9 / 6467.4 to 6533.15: 1.02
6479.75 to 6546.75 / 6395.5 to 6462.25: 1.01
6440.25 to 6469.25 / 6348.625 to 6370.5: 0.95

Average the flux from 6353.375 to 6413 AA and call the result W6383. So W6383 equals 18.9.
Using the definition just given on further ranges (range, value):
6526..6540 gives 18.4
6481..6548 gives 18.5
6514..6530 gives 19.2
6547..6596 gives 18.6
